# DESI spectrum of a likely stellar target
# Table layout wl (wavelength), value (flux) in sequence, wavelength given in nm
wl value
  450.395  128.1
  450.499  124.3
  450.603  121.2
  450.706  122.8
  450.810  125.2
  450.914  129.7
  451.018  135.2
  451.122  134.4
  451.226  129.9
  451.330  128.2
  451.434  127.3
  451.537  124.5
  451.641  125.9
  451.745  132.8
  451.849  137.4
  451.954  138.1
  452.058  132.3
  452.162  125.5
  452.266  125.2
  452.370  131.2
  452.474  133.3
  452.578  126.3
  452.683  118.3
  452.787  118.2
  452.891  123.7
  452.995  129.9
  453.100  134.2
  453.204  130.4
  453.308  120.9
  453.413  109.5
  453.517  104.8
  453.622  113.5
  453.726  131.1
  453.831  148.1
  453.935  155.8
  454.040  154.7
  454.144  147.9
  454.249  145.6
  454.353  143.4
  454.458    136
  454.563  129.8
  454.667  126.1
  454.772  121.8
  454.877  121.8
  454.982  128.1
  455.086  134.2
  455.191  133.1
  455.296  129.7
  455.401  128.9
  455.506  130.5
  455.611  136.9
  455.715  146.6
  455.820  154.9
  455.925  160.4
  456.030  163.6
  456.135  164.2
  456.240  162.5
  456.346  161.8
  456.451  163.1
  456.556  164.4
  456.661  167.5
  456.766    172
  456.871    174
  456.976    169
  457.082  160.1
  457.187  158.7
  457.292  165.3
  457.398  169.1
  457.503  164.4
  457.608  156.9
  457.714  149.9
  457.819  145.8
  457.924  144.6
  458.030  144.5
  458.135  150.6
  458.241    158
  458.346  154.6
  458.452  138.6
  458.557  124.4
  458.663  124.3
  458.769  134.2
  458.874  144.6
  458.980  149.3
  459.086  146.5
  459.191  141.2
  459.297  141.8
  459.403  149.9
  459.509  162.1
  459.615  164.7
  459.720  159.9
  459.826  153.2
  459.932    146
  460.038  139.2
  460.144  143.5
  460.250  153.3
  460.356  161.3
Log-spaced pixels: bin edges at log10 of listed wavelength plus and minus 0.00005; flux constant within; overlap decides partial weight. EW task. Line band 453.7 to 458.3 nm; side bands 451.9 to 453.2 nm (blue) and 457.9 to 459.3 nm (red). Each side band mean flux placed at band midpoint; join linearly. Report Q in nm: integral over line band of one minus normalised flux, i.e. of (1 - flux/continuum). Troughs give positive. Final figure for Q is -0.44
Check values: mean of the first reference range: 128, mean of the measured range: 150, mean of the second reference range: 143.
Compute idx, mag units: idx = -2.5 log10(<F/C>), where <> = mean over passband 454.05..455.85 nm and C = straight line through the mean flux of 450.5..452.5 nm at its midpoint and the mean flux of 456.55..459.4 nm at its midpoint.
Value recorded 0.05 mag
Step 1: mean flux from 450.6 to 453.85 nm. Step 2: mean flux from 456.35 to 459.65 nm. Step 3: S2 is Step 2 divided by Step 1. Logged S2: 1.21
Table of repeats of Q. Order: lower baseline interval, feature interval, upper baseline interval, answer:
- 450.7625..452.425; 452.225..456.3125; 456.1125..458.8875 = 0.19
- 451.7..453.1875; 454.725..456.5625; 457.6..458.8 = -0.10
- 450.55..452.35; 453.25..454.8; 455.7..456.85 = 0.15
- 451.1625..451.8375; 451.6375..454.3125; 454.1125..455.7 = 0.00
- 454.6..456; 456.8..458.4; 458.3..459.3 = -0.23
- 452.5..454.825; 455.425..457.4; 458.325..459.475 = -0.34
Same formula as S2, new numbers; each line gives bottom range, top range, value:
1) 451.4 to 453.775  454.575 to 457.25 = 1.19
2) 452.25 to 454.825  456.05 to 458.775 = 1.19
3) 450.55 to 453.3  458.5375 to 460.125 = 1.14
